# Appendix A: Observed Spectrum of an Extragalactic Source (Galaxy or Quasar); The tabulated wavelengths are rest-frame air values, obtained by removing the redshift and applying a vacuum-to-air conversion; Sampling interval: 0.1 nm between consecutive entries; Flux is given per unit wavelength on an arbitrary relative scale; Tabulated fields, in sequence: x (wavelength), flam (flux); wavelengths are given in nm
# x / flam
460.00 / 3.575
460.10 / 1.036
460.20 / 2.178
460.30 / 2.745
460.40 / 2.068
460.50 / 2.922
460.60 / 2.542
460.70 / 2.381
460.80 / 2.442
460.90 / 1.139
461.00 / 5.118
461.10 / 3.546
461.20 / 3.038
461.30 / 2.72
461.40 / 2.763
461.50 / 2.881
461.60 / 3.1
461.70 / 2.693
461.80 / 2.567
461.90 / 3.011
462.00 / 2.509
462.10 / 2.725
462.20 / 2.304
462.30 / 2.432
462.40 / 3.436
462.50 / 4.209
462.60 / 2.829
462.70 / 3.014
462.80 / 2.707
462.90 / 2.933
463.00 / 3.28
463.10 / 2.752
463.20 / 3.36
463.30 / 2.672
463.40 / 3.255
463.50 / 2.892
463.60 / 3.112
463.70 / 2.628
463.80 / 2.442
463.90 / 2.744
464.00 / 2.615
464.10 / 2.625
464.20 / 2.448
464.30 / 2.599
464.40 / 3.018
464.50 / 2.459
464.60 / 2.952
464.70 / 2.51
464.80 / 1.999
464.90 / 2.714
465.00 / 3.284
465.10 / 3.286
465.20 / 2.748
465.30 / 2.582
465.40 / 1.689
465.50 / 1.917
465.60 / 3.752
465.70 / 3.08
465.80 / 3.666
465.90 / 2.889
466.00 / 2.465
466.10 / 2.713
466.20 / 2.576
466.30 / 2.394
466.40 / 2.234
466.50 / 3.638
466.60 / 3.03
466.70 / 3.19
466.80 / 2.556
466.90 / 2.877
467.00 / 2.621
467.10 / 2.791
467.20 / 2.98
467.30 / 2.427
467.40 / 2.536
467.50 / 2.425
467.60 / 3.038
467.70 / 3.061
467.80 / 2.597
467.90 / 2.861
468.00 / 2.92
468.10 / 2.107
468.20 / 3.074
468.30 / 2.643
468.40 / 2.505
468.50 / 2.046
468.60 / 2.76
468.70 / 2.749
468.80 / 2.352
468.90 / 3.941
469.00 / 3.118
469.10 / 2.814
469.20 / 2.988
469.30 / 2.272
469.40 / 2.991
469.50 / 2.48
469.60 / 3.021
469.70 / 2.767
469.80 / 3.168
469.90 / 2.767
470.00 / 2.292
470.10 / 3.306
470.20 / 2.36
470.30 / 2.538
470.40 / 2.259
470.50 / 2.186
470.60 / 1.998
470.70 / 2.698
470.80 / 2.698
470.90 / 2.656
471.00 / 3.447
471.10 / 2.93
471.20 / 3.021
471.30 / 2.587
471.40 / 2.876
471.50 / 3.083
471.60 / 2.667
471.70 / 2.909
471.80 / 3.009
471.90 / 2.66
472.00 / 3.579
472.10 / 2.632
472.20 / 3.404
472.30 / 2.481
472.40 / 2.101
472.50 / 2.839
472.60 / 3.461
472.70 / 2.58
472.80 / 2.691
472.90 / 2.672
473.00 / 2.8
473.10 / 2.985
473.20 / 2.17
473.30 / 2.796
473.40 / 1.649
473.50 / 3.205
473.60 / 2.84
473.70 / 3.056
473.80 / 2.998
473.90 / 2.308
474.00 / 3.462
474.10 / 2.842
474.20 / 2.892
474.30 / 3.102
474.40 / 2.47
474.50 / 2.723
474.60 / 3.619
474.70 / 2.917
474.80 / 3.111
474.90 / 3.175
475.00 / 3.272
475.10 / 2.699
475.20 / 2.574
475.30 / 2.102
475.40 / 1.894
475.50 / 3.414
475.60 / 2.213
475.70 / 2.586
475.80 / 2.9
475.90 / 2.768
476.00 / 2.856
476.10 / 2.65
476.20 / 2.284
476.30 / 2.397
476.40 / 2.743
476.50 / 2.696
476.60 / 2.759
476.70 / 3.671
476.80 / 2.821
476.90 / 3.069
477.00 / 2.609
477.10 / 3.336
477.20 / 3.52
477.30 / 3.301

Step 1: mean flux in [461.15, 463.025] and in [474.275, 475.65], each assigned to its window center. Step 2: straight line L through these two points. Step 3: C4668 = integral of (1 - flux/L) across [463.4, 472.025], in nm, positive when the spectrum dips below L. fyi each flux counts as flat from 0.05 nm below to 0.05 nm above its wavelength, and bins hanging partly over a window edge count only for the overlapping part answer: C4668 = 0.302 nm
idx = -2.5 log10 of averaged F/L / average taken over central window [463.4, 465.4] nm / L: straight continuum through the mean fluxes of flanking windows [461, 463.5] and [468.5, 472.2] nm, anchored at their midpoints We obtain 0.09 mag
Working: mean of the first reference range 2.99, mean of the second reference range 2.79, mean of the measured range 2.71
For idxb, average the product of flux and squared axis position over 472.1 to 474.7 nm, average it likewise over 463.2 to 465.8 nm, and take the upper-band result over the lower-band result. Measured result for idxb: 1.06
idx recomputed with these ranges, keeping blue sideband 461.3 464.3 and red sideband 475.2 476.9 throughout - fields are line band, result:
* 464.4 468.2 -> 0.02 mag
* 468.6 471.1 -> 0.01 mag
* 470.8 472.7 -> -0.06 mag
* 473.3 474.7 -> -0.06 mag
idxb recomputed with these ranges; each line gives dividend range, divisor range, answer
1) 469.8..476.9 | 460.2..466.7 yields 1.03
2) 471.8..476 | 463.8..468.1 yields 1.06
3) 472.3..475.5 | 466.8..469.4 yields 1.04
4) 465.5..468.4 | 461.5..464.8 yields 1.01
